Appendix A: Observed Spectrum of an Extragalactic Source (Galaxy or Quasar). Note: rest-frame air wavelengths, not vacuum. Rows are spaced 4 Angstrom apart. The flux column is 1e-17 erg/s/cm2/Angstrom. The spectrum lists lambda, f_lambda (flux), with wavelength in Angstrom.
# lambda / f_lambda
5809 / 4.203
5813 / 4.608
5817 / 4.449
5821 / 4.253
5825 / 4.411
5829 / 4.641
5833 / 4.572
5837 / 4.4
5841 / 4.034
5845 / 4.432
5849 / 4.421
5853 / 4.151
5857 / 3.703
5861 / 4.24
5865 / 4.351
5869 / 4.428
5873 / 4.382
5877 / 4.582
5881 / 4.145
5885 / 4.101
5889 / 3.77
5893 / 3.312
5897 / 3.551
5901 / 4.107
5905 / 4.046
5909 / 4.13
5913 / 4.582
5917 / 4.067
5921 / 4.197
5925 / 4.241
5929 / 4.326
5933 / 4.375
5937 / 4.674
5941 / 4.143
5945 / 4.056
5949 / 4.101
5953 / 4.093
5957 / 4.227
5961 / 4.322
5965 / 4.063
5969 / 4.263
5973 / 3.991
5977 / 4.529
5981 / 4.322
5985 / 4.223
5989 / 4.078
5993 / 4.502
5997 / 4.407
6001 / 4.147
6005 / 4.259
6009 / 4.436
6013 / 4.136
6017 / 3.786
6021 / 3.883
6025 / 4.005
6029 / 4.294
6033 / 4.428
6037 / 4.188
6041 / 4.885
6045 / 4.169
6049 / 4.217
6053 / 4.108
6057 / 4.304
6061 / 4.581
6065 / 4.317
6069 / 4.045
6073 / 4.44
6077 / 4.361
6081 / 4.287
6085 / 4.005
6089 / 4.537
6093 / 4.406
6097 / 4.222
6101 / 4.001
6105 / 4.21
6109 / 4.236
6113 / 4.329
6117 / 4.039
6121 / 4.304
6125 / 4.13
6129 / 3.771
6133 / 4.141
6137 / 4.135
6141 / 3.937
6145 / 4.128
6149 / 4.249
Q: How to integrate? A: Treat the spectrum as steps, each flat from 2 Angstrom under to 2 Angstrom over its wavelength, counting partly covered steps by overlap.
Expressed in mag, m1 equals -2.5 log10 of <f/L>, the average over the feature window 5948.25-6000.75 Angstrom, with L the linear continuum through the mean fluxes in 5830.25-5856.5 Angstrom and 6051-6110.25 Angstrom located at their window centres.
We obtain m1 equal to 0.01 mag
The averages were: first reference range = 4.31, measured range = 4.24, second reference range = 4.27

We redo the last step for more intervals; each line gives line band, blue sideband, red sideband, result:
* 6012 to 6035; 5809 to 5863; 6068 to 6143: 0.04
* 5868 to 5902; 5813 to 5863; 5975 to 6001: 0.08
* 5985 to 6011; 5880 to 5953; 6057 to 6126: -0.03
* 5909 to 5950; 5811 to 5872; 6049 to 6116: 0.01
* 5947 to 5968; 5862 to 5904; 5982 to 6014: 0.01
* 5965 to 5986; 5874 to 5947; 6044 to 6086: -0.01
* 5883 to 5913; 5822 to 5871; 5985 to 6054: 0.10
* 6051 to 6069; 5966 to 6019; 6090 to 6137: -0.03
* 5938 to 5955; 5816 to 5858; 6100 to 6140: 0.03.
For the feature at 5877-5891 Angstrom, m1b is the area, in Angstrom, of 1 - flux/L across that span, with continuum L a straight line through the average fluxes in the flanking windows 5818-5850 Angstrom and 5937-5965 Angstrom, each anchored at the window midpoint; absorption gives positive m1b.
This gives 0.7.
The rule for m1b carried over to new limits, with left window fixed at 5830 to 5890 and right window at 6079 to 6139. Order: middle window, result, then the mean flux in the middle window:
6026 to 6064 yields -1.26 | 4.34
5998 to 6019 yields 0.25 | 4.16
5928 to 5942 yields -0.53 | 4.4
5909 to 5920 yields -0.08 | 4.28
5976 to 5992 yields -0.24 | 4.29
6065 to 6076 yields -0.19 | 4.27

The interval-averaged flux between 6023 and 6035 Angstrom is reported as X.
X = 4.24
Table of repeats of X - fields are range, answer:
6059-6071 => 4.31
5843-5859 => 4.18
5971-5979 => 4.26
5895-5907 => 3.9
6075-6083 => 4.32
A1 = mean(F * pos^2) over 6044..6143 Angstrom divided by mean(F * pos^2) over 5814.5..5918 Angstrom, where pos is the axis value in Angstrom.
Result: 1.08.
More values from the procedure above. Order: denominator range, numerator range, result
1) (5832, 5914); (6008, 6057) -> 1.07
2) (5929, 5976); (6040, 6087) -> 1.06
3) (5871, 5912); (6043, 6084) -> 1.13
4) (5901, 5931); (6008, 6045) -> 1.04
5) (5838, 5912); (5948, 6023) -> 1.06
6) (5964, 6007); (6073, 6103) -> 1.04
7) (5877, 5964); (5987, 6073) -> 1.07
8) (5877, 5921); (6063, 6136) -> 1.12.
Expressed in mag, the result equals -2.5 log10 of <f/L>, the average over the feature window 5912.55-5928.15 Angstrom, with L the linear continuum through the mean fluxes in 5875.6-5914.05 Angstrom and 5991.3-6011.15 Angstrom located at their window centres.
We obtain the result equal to -0.04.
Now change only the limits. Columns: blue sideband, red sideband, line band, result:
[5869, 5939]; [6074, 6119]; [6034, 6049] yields -0.04 mag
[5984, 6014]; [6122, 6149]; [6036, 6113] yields -0.03 mag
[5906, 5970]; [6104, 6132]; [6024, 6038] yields -0.02 mag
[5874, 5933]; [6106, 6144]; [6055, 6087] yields -0.05 mag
